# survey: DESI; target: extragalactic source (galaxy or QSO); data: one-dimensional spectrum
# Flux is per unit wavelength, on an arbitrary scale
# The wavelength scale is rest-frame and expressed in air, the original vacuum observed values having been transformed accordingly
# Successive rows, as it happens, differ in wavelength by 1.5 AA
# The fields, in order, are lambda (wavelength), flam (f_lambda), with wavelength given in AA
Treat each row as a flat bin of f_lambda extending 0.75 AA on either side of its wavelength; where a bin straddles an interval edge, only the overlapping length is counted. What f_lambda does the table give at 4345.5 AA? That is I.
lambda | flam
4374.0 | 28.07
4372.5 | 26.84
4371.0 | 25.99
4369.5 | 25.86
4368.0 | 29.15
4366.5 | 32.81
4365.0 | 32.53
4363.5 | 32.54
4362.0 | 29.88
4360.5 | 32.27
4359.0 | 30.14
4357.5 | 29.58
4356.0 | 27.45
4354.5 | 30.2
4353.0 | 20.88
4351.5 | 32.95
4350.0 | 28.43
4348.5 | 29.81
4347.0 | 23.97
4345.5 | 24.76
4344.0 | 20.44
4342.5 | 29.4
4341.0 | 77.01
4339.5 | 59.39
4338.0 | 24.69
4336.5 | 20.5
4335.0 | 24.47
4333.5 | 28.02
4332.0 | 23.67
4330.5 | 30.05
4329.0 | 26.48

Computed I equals 24.76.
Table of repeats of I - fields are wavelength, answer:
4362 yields 29.88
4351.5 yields 32.95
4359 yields 30.14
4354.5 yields 30.2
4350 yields 28.43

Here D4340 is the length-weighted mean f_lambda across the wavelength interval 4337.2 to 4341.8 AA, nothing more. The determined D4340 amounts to 53.1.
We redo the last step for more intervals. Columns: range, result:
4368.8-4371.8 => 25.9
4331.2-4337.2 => 24.2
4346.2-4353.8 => 27.2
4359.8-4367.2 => 32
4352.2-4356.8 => 26.3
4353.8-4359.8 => 29.4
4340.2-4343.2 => 53.7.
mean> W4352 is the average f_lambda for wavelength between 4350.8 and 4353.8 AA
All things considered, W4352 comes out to 26.9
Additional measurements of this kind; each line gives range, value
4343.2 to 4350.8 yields 25.6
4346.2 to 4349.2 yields 26.8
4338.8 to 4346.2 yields 42.2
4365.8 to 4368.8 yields 30.9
